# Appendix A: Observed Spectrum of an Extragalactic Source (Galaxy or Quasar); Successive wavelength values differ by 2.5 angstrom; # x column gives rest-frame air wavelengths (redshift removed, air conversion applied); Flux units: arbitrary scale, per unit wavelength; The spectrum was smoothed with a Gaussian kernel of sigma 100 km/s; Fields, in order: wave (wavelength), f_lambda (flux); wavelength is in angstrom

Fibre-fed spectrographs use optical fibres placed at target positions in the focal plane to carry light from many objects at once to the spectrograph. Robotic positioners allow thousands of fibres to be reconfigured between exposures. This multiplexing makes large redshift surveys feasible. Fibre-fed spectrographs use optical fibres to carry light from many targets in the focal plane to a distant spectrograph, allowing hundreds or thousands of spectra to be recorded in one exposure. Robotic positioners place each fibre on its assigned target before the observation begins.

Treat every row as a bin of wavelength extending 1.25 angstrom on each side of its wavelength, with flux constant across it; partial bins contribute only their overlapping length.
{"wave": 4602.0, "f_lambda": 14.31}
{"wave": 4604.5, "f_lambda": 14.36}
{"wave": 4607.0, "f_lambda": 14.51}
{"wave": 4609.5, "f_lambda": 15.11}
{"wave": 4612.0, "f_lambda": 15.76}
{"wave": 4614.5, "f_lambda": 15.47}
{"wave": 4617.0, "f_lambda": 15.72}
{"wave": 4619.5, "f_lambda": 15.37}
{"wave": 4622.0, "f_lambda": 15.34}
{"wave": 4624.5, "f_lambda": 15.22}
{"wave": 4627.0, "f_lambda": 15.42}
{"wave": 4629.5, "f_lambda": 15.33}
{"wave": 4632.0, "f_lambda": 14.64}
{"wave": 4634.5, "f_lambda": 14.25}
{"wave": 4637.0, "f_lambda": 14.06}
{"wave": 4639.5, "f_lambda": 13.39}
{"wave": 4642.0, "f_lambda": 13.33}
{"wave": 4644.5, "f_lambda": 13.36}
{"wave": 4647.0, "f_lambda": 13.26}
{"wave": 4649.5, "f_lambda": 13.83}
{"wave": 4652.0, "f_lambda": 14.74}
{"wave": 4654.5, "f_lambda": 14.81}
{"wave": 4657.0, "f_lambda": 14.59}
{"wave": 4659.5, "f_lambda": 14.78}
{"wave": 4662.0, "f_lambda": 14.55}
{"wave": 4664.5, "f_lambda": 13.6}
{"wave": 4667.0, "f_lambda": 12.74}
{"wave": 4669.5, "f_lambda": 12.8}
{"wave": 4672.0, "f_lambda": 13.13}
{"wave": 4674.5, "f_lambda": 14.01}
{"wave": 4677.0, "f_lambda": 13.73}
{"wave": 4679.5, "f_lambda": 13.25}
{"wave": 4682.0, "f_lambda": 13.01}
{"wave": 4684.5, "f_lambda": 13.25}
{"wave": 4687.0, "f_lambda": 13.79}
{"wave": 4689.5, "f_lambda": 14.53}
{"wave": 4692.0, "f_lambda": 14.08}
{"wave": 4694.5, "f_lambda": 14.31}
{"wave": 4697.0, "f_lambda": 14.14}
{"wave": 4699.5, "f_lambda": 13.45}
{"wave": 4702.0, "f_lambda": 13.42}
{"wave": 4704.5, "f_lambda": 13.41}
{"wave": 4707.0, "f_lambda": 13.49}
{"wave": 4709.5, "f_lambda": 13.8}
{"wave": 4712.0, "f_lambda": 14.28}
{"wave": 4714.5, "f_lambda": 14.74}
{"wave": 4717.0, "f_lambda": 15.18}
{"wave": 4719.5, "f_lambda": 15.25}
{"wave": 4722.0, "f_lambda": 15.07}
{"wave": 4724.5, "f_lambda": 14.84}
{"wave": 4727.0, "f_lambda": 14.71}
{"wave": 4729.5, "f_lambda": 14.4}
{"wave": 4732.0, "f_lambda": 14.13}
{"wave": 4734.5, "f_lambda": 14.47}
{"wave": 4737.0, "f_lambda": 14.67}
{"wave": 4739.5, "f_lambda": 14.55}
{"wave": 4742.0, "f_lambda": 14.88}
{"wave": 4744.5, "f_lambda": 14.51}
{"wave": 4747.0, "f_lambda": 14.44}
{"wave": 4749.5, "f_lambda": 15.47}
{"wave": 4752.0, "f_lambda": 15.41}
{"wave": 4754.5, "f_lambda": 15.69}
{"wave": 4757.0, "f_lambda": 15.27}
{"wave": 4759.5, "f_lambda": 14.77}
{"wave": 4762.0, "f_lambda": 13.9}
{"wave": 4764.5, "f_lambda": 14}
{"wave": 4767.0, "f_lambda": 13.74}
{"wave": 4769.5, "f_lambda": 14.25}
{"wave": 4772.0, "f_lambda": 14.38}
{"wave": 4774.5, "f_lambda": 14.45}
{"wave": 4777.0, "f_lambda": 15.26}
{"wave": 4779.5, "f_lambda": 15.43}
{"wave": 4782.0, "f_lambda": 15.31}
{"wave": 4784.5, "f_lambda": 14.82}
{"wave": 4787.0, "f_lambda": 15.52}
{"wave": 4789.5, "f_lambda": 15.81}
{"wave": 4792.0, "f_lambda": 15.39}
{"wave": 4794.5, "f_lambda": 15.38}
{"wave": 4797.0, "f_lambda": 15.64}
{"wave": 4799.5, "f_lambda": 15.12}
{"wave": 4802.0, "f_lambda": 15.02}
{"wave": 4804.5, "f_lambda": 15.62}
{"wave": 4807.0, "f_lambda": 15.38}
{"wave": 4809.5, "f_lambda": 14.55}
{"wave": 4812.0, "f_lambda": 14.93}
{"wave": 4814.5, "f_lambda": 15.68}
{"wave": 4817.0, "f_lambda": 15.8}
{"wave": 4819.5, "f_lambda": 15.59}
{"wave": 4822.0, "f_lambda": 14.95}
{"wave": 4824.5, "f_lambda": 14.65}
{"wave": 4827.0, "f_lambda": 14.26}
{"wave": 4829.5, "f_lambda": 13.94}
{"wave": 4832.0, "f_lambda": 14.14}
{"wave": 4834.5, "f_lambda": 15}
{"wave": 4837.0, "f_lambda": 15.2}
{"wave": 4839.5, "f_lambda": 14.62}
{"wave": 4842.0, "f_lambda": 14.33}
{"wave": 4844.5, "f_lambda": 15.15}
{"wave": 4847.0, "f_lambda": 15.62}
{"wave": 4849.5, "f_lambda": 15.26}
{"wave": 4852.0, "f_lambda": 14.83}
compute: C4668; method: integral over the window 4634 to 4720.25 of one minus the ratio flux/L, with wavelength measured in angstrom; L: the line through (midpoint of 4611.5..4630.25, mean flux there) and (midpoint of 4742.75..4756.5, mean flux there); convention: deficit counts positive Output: 7.96 angstrom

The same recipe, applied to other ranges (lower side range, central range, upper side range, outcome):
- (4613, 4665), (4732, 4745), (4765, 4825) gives 0.3 angstrom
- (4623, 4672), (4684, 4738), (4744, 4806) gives 1.1 angstrom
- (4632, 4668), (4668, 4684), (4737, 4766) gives 1.0 angstrom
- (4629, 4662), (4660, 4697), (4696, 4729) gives 1.5 angstrom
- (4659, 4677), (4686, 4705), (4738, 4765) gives 0.1 angstrom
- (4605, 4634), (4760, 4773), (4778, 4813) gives 1.0 angstrom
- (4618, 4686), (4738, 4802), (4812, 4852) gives -1.3 angstrom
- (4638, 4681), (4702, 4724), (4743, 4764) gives 0.1 angstrom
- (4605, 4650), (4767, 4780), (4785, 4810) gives 0.5 angstrom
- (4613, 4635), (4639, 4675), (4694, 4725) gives 2.6 angstrom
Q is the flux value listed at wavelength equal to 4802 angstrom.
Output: 15.02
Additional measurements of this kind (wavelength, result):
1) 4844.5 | 15.15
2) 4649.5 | 13.83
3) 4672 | 13.13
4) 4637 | 14.06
